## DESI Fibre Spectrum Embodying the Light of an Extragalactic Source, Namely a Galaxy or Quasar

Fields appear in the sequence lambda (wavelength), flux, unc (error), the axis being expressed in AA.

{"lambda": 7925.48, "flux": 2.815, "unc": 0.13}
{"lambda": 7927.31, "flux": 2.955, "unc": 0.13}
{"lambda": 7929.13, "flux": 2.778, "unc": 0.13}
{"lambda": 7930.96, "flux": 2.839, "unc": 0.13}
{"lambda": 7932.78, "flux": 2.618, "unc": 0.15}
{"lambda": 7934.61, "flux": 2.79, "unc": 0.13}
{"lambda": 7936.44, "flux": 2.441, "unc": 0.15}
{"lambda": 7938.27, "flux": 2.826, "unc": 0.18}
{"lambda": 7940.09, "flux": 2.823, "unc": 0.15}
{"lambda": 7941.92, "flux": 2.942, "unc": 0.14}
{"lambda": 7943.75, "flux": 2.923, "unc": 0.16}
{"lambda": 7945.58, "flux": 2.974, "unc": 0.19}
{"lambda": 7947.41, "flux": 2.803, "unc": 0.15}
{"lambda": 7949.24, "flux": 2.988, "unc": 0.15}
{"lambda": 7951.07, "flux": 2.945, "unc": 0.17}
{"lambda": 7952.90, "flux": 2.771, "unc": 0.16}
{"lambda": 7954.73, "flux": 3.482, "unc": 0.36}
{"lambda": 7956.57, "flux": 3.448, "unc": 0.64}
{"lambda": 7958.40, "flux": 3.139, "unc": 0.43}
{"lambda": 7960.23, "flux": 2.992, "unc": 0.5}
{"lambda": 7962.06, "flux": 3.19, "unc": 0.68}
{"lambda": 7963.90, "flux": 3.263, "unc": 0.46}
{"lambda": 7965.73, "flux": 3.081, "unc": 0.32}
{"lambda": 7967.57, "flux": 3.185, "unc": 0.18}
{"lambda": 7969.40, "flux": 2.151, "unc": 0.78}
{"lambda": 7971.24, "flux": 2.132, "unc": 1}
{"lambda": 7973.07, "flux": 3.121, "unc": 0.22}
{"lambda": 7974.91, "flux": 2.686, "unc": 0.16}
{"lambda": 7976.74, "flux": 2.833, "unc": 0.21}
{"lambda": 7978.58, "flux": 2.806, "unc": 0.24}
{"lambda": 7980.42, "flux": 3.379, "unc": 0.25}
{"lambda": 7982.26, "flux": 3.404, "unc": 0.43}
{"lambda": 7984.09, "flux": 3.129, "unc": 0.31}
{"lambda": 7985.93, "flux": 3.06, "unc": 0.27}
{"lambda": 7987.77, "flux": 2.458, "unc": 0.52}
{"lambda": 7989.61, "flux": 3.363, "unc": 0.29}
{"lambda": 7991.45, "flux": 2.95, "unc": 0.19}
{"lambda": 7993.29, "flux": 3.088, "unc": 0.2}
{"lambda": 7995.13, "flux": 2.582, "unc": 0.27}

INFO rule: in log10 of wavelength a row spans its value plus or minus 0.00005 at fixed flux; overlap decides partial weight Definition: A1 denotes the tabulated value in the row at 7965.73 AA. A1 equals 3.081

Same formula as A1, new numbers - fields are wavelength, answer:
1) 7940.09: 2.823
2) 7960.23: 2.992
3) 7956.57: 3.448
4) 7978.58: 2.806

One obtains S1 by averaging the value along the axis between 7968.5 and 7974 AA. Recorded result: 2.47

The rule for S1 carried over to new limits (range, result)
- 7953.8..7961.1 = 3.27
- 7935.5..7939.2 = 2.64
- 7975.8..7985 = 3.11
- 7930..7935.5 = 2.75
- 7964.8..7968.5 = 3.13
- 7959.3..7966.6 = 3.13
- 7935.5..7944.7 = 2.79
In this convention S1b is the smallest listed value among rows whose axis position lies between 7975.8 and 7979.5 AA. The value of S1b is 2.806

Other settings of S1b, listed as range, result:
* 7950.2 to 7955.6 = 2.771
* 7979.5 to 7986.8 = 3.06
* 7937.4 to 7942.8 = 2.823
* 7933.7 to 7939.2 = 2.441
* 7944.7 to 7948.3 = 2.803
